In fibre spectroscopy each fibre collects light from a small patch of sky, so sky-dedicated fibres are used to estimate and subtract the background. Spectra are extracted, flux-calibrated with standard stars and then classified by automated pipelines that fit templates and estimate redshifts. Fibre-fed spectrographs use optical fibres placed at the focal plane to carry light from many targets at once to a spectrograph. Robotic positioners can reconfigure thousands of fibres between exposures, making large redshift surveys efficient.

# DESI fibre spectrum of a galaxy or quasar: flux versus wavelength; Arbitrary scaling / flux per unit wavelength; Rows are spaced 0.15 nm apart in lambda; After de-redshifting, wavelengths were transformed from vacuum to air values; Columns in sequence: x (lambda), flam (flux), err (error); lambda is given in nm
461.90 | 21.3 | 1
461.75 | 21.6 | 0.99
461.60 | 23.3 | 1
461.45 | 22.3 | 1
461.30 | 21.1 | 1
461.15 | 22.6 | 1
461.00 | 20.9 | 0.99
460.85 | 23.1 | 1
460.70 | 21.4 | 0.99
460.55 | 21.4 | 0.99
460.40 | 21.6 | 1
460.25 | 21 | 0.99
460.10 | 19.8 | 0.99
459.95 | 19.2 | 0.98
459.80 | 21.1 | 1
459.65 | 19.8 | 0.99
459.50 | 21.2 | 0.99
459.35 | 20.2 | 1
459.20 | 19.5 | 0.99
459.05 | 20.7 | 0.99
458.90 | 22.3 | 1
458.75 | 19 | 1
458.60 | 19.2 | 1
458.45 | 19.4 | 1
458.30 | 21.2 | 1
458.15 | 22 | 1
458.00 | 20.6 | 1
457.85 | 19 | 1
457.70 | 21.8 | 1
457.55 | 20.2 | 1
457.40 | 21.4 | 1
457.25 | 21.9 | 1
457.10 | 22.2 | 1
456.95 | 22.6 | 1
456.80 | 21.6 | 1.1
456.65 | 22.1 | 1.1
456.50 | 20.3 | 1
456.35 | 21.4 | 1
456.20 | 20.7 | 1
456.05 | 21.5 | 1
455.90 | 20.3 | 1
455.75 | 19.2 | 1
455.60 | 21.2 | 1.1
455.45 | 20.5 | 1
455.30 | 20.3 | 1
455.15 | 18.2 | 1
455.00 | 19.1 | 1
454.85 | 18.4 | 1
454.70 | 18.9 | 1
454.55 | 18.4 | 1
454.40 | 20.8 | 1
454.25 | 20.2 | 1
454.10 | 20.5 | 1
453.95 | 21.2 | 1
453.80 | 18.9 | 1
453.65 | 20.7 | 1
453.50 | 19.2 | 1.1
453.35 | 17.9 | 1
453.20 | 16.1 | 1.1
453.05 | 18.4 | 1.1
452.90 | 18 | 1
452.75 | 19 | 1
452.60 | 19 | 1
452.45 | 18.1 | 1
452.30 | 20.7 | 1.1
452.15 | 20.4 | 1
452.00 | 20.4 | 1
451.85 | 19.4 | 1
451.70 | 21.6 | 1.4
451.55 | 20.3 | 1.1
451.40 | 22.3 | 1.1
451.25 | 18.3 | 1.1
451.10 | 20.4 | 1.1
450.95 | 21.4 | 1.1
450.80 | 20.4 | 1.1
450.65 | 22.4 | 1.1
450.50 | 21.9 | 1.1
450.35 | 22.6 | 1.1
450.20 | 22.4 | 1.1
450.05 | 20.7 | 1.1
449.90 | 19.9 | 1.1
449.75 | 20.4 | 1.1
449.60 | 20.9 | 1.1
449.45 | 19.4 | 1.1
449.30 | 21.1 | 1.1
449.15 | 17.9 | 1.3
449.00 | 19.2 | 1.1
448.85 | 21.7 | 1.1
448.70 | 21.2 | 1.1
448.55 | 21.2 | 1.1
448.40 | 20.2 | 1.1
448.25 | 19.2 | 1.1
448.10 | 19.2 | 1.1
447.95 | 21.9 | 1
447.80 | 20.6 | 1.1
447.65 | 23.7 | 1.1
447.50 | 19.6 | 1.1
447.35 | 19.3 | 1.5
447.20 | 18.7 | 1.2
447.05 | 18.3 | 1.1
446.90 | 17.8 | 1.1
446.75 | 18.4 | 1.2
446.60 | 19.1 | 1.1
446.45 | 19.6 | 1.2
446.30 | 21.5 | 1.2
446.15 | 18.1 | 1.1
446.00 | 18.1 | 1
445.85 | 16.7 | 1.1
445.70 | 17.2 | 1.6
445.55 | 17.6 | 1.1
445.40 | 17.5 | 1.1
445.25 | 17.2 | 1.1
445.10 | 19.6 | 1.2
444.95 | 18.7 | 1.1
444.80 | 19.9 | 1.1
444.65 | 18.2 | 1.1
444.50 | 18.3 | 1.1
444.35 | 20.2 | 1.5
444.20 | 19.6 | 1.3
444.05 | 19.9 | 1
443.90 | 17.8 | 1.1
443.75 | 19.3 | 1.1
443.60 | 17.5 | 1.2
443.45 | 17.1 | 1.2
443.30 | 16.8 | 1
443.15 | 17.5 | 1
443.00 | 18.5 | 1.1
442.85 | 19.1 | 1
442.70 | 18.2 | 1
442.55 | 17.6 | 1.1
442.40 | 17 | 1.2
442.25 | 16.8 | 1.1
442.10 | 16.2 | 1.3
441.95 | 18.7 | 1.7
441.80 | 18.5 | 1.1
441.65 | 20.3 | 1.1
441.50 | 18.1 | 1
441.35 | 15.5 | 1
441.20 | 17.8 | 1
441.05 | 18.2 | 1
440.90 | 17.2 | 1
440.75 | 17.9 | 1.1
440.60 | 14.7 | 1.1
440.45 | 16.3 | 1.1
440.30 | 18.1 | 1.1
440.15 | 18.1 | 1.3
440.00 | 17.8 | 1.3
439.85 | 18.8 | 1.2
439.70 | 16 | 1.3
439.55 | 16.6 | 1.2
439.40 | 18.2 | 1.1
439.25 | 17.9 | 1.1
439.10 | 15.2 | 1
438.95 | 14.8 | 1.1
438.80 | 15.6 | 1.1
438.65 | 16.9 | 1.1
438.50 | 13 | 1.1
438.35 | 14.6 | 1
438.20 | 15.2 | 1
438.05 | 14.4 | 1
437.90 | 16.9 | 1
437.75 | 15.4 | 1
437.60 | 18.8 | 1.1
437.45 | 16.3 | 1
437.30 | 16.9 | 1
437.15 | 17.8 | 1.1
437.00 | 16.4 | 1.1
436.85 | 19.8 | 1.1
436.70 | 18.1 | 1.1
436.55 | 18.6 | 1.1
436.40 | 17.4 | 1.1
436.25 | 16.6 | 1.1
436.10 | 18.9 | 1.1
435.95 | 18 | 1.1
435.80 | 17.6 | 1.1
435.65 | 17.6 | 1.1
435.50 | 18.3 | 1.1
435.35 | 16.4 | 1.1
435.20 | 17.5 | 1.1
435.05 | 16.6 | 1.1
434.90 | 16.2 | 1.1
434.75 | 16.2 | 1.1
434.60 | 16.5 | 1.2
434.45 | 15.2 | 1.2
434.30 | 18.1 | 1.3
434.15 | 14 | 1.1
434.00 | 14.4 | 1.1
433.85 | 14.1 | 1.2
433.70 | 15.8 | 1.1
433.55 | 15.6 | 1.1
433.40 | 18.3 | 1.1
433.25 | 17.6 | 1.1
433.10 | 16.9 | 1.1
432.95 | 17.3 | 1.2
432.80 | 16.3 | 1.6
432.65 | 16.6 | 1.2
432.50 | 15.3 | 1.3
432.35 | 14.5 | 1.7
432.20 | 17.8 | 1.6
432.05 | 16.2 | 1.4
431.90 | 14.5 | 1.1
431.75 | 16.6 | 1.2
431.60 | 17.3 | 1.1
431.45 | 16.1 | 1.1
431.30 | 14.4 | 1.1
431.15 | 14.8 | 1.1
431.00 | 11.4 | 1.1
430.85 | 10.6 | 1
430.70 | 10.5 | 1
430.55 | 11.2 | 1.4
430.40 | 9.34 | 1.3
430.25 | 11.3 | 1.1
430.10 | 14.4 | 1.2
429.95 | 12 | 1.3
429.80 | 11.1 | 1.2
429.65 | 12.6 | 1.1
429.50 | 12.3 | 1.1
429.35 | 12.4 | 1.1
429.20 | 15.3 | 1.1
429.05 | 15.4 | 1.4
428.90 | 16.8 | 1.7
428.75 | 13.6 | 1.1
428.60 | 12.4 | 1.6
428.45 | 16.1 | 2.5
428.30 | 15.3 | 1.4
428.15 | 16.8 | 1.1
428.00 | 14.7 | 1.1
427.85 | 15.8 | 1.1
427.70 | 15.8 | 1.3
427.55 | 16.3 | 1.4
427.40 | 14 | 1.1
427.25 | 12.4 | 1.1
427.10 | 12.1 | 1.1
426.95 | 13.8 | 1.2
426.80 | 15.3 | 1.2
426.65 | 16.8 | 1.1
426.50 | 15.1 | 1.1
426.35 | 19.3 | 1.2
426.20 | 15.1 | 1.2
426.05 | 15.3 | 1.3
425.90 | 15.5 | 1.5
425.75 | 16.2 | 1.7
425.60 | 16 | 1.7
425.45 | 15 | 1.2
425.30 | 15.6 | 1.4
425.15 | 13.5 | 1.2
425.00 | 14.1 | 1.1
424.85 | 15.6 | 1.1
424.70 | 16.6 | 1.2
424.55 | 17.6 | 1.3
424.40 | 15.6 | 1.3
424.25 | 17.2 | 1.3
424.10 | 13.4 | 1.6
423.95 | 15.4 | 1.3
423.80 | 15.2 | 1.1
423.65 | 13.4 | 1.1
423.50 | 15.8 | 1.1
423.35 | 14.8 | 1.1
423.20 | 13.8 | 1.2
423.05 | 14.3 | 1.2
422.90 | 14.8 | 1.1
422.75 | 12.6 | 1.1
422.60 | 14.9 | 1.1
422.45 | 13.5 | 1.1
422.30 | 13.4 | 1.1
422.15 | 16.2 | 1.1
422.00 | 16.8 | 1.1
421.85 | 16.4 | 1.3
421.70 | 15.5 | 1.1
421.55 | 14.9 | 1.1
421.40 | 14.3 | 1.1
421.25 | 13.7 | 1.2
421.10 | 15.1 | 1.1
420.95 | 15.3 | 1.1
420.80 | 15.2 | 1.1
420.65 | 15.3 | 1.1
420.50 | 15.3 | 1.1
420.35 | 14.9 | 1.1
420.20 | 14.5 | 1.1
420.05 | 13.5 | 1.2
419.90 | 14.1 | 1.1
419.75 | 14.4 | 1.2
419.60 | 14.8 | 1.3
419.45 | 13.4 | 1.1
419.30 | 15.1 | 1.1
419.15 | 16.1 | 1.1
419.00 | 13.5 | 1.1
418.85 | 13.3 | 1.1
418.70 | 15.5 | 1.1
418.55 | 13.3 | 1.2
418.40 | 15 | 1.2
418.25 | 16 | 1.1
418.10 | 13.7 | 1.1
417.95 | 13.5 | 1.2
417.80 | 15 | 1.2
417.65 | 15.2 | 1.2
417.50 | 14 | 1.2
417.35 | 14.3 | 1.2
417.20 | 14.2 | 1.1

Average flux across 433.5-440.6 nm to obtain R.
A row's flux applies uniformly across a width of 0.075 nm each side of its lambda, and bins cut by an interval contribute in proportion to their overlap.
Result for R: 16.7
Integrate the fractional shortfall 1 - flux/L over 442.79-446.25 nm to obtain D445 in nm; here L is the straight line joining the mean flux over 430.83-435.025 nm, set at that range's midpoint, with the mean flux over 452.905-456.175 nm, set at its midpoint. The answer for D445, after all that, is -0.11 nm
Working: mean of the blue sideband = 15.7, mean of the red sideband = 19.5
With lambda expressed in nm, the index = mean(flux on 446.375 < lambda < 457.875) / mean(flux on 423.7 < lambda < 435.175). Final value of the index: 1.35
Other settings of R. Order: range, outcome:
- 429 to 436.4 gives 15.2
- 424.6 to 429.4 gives 15.2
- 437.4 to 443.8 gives 17.1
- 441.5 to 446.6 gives 18.3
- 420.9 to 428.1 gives 15.1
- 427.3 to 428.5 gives 15.5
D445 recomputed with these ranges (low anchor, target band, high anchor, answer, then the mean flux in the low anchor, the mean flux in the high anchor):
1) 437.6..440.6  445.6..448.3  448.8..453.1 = -0.04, 16.3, 20.3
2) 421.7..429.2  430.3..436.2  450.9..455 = 0.28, 15.1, 19.6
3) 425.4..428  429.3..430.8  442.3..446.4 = 0.39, 15.3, 18.3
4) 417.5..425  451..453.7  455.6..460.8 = 0.05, 14.8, 20.8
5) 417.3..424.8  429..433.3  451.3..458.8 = 0.58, 14.8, 20.1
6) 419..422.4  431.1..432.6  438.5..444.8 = 0.05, 14.9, 17.6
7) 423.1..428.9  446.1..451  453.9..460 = -0.32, 15.2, 20.5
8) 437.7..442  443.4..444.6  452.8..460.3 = -0.08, 16.8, 20.2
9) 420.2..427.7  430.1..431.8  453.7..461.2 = 0.33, 15.1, 20.6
